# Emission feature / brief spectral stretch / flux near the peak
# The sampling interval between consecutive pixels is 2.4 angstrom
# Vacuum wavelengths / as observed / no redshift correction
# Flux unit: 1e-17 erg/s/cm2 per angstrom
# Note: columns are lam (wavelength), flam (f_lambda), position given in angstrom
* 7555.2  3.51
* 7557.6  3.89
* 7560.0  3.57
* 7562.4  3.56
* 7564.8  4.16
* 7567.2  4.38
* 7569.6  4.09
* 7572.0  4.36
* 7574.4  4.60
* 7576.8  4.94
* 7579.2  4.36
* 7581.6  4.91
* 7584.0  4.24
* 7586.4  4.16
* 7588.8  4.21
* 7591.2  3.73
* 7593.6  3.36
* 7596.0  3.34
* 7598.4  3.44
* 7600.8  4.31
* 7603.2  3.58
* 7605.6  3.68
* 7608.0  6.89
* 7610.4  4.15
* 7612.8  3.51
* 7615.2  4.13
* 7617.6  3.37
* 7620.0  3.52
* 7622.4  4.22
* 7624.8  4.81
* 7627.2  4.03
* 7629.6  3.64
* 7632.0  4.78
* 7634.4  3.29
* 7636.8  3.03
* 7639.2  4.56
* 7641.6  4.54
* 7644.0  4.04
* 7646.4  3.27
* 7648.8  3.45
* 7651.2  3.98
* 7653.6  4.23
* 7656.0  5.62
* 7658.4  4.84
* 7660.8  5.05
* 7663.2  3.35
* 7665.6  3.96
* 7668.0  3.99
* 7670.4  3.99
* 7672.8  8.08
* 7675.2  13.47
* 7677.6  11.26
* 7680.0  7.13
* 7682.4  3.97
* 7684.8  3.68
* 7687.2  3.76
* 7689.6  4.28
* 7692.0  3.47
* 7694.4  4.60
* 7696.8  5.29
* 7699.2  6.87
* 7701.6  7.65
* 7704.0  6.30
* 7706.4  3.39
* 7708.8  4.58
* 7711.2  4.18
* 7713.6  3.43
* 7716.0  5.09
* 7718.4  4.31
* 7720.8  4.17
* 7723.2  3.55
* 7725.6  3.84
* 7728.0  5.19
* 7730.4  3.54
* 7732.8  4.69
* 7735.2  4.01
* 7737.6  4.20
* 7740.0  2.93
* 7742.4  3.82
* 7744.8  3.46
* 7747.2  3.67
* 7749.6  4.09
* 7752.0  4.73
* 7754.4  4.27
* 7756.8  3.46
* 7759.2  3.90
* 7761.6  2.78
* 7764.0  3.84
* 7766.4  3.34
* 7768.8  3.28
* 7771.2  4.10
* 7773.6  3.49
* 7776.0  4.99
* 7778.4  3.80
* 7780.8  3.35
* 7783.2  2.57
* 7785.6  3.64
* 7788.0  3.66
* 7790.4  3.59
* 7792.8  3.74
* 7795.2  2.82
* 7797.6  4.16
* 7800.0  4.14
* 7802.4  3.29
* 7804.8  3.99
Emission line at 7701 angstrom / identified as [N II]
